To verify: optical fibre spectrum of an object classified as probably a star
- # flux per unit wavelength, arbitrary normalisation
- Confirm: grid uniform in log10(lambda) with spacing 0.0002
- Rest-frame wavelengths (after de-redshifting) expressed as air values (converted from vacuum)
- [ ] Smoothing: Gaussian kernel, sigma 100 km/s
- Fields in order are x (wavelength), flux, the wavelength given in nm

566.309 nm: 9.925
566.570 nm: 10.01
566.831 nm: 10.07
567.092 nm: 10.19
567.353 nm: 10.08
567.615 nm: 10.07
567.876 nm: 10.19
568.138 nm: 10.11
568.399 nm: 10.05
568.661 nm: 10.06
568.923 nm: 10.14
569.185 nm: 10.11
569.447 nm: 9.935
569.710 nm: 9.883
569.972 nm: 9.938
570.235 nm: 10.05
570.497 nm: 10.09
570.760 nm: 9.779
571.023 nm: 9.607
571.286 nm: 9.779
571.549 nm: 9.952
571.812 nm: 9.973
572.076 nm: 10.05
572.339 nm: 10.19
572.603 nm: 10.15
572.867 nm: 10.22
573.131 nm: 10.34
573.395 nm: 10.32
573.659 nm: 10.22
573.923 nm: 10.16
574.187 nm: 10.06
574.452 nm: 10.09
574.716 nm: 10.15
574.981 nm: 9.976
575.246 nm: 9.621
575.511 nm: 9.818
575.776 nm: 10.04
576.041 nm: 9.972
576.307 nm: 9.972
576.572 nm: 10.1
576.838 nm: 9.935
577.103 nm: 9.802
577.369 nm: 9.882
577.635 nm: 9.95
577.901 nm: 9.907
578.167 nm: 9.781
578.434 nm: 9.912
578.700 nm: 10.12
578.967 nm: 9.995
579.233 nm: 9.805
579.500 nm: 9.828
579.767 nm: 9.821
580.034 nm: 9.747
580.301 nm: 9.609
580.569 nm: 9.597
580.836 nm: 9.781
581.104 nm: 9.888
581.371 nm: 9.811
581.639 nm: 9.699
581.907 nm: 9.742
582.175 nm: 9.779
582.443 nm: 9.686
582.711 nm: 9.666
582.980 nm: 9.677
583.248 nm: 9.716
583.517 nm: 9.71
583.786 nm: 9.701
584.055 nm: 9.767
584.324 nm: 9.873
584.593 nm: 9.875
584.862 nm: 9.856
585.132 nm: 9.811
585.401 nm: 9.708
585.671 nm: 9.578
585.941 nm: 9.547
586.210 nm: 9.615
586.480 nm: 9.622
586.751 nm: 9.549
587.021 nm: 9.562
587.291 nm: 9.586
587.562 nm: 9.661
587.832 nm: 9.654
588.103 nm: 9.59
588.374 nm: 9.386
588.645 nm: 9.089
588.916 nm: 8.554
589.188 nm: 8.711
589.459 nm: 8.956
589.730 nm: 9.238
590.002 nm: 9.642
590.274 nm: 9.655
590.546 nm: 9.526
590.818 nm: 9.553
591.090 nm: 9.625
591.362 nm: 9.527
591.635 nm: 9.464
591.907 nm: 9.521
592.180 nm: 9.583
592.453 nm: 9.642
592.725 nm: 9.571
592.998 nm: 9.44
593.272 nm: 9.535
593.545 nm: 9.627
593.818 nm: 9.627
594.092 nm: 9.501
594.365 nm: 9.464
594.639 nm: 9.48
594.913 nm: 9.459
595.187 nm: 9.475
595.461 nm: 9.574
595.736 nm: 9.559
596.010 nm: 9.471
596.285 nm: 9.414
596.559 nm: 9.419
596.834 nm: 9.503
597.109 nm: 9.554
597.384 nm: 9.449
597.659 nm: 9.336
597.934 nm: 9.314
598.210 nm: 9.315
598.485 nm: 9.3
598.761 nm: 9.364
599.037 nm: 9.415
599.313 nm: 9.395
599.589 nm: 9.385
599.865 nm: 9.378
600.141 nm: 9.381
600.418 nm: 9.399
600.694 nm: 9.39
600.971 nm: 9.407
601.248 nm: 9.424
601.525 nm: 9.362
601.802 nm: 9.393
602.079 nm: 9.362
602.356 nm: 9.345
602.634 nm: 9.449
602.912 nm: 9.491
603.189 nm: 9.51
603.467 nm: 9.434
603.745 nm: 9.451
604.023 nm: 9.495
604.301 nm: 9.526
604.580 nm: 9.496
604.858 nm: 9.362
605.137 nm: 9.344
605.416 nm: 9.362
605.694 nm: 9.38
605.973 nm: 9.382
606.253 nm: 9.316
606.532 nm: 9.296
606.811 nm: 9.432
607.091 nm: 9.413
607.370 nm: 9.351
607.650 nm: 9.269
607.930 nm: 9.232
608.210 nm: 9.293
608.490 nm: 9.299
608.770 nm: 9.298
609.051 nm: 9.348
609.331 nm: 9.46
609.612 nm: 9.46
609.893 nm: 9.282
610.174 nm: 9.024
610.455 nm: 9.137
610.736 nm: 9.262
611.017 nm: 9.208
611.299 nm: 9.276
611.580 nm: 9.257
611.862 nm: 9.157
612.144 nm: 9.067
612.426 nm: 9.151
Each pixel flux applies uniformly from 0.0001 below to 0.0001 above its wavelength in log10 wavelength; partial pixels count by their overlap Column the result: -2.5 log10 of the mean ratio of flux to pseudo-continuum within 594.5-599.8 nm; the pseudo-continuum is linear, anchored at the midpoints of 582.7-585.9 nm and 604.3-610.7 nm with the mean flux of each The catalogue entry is 0.01 mag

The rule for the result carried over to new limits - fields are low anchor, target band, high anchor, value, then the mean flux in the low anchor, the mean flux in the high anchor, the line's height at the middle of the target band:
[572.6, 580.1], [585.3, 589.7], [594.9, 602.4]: 0.04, 9.99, 9.41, 9.7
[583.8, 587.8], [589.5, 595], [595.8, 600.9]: 0.00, 9.69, 9.4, 9.54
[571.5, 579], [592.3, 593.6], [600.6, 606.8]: 0.01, 10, 9.41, 9.64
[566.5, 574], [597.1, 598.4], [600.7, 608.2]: 0.02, 10.1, 9.39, 9.52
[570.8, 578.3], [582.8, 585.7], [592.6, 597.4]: 0.00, 10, 9.51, 9.77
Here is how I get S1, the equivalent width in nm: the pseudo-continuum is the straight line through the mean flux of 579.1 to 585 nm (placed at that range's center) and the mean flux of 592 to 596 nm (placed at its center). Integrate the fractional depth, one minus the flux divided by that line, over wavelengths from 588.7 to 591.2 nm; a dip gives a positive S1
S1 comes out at 0.090 nm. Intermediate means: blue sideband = 9.76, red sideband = 9.54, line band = 9.26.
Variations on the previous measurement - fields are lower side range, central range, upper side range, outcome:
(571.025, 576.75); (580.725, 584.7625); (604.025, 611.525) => 0.04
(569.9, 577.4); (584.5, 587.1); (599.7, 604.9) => 0.02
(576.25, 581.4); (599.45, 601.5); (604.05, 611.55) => 0.02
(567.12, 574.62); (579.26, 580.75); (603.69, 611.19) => 0.02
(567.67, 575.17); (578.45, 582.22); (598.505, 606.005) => 0.02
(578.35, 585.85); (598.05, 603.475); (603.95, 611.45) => 0.03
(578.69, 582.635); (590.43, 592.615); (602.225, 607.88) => 0.01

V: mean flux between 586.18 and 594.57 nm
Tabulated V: 9.46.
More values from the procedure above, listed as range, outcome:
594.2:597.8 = 9.48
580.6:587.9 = 9.71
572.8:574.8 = 10.2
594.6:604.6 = 9.43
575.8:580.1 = 9.91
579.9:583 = 9.72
